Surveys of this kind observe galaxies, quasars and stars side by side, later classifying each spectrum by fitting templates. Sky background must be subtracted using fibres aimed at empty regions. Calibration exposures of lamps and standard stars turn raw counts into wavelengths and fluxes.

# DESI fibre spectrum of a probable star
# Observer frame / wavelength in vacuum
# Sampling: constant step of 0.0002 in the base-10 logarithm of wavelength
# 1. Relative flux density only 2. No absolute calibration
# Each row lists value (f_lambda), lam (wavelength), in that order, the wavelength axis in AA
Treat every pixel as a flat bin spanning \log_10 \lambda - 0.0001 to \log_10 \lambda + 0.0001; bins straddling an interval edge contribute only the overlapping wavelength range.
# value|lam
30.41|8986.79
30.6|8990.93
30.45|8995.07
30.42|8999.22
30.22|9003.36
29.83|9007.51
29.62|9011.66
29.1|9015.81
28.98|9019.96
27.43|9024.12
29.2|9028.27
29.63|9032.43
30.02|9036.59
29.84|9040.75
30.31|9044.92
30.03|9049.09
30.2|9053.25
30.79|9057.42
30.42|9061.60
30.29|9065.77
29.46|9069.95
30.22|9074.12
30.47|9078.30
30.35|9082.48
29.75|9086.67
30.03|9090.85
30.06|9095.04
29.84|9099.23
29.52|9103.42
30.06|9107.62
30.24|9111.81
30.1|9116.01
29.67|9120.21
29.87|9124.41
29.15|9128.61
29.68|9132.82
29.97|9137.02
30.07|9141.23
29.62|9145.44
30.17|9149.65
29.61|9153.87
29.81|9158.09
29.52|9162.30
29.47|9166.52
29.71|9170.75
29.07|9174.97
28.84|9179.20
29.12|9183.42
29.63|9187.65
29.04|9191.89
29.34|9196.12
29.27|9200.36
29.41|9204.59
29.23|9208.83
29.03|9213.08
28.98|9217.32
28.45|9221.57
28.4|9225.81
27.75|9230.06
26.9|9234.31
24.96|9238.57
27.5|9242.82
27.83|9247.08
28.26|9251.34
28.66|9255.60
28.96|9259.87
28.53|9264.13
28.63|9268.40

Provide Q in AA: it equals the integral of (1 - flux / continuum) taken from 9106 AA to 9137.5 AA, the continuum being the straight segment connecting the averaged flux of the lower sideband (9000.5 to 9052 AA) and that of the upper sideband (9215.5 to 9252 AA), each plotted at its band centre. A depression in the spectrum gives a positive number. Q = -1.28 AA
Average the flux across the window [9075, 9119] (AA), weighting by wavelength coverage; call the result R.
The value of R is 30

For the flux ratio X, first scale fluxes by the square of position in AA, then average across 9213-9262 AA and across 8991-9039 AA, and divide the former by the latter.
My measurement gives 1.0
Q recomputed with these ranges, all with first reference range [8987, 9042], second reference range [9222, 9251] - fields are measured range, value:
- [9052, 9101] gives -1.92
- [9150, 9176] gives -1.36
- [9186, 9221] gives -1.89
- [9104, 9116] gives -0.58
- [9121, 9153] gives -1.56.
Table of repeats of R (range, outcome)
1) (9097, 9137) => 29.8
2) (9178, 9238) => 28.7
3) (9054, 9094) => 30.2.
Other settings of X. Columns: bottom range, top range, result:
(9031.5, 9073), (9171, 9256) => 0.98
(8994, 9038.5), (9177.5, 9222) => 1.03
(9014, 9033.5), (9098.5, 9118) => 1.06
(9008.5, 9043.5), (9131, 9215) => 1.04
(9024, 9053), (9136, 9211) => 1.02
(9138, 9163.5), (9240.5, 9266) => 0.97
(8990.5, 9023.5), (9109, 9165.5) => 1.03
